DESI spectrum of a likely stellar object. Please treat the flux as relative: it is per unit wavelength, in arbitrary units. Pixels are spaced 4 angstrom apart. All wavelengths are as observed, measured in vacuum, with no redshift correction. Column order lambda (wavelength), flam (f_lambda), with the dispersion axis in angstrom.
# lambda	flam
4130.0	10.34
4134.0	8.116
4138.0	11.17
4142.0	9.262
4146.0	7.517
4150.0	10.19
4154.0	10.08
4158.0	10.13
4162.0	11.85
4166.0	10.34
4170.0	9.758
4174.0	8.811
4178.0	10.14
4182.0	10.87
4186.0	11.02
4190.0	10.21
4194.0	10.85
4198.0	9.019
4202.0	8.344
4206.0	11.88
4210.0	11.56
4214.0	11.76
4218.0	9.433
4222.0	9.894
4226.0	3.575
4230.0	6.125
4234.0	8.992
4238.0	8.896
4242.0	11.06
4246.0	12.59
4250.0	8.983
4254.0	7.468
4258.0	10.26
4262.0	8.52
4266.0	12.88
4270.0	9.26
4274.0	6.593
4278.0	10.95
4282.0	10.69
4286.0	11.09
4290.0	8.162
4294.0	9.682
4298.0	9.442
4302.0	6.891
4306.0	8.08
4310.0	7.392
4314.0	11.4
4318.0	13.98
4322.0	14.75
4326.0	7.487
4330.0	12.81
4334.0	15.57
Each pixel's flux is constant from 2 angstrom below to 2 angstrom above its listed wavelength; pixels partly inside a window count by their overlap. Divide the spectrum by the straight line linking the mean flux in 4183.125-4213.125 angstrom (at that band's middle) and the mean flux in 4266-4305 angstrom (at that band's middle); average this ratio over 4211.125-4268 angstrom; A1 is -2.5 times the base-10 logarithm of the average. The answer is 0.07 mag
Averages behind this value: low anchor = 10.5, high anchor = 9.36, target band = 9.35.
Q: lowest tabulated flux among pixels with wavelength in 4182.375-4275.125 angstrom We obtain 3.575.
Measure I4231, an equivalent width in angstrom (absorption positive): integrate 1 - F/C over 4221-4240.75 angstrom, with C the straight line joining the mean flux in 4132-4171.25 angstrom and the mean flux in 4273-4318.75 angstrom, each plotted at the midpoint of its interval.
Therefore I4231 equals 4.4 angstrom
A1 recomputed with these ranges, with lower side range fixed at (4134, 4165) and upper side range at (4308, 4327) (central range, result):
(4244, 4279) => 0.11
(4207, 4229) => 0.13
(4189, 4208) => 0.02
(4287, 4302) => 0.23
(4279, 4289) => 0.03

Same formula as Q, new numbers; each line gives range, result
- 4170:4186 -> 8.811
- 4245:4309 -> 6.593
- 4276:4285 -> 10.69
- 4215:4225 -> 9.433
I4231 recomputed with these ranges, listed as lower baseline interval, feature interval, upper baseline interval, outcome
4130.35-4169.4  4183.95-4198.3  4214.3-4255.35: -1.6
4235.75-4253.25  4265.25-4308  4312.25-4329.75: 7.0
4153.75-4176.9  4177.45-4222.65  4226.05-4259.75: -3.8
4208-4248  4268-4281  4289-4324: 0.9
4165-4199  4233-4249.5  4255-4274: -0.9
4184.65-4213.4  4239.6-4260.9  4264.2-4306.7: -0.2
